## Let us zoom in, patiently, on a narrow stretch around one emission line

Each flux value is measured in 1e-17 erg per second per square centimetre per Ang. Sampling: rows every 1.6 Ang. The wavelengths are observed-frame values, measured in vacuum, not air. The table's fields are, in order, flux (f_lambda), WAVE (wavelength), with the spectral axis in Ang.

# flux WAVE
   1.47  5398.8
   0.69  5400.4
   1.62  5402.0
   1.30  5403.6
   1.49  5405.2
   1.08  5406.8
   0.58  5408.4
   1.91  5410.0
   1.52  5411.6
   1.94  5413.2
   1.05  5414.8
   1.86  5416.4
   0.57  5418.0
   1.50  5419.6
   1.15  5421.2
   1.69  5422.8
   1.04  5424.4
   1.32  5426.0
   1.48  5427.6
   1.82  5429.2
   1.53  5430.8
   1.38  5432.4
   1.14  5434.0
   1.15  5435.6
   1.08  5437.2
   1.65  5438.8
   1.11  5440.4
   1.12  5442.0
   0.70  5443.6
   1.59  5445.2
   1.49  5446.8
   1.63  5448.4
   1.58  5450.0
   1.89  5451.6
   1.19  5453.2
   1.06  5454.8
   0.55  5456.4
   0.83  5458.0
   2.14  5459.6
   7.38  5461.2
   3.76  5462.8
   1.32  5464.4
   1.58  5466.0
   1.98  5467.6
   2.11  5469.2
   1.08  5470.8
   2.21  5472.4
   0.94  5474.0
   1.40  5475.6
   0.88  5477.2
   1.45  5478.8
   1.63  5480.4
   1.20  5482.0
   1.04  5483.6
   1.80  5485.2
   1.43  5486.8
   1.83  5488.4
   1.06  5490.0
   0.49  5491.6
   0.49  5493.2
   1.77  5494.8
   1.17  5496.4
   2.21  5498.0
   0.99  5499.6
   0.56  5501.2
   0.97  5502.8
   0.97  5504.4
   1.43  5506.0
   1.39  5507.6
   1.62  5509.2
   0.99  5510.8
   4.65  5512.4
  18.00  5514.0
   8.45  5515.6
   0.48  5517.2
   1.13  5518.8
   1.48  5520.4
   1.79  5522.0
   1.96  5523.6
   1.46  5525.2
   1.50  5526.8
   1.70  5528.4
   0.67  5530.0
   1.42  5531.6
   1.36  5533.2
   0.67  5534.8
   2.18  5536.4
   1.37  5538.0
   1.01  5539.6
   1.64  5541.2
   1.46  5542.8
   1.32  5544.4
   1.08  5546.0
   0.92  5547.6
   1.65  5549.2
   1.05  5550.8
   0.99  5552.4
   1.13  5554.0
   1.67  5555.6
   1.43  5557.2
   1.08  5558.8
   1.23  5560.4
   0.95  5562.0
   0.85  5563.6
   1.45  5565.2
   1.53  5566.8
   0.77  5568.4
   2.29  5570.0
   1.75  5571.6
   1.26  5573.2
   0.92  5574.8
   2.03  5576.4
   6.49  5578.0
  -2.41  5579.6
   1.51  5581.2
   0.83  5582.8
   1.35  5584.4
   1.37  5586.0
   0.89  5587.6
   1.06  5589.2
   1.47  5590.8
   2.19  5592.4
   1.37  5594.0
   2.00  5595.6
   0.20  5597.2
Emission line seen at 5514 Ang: [O III] 5007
